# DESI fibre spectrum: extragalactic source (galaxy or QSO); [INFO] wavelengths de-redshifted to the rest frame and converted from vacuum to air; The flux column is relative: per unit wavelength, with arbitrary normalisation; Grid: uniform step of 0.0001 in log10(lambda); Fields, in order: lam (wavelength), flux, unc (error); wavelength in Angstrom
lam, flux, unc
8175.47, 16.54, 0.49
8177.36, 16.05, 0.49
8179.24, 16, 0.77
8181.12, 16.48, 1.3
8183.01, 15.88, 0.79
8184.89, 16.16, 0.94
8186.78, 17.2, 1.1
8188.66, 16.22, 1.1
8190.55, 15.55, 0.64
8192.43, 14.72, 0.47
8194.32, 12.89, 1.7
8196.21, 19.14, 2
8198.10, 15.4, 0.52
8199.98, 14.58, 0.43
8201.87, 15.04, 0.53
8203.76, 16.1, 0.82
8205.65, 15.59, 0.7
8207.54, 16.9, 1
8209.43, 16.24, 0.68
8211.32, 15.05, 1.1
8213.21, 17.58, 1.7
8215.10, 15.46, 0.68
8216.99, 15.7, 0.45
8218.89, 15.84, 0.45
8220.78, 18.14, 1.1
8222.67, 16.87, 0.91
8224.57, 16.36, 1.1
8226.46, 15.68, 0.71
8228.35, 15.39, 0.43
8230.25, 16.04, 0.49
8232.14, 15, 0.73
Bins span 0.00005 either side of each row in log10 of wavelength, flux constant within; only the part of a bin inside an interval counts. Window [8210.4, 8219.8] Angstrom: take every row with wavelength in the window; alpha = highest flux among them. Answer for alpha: 17.58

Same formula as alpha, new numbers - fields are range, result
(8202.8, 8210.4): 16.9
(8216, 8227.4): 18.14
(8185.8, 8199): 19.14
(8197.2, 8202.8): 15.4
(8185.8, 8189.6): 17.2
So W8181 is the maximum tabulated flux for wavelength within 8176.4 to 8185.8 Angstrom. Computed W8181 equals 16.48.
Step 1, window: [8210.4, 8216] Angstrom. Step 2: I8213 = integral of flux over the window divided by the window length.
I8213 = 16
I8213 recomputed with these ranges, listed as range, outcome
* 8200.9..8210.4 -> 16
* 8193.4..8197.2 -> 16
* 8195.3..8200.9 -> 16.4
